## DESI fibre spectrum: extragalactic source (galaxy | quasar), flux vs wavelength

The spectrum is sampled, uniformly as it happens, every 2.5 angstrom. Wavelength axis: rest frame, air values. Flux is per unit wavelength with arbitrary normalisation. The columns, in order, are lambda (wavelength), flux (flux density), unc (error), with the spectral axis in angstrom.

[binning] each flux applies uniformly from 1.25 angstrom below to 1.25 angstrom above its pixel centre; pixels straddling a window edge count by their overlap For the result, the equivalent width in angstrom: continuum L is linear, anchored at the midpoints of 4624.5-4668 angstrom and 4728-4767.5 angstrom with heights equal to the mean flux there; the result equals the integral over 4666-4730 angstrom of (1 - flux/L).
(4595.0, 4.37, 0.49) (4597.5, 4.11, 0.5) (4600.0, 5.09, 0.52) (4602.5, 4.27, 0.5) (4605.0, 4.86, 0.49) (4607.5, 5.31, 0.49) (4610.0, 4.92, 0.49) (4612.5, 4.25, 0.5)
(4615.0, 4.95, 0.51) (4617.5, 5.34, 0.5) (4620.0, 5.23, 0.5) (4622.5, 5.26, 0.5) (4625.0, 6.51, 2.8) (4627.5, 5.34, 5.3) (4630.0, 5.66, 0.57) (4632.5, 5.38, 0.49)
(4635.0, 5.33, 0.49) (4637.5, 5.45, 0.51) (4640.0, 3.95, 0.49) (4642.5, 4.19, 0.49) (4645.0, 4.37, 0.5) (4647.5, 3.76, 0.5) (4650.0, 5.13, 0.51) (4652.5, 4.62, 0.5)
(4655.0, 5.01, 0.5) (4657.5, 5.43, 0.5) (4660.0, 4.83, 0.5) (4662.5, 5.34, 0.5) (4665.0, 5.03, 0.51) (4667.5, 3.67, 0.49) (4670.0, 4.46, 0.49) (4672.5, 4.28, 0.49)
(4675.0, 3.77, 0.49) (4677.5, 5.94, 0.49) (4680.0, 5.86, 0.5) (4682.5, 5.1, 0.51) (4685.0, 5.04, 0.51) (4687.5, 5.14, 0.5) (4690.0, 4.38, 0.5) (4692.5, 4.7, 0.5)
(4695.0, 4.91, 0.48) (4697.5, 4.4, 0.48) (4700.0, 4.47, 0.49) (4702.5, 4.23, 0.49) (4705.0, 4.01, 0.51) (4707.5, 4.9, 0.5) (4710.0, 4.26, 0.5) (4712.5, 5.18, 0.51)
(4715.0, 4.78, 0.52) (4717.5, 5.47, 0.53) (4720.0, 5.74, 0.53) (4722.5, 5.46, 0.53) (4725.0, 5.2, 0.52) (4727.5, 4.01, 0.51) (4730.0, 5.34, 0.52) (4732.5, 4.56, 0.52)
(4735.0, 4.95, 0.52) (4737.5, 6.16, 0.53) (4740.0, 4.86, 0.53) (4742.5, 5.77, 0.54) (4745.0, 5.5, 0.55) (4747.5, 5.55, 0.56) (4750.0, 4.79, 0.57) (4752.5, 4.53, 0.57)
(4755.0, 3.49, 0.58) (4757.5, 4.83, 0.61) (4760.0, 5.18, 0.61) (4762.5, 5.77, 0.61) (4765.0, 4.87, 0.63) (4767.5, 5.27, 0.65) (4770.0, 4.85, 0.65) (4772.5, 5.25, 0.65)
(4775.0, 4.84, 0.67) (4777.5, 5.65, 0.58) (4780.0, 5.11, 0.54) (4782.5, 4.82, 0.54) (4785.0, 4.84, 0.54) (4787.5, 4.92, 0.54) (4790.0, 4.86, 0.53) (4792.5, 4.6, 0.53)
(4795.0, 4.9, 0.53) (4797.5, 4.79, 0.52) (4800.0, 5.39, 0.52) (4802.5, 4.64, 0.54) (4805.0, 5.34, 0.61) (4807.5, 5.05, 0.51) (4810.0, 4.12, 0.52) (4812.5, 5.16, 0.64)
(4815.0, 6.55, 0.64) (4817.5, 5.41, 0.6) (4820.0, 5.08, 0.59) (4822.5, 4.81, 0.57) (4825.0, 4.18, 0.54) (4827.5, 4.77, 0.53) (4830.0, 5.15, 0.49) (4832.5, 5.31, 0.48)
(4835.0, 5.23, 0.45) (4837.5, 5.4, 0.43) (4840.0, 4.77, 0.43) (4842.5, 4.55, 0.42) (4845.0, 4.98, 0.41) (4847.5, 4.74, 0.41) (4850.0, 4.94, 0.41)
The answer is 2.8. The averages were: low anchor 4.94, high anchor 5.06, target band 4.79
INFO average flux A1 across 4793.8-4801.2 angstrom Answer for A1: 5.03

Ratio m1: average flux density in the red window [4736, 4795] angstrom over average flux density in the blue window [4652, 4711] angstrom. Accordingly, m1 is 1.07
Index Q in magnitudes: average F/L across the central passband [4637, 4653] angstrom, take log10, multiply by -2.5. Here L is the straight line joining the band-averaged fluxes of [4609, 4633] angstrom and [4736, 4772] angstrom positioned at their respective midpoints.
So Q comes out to 0.18 mag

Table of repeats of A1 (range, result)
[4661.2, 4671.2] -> 4.63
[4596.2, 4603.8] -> 4.49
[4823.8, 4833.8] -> 4.86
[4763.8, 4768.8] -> 5.07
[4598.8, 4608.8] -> 4.88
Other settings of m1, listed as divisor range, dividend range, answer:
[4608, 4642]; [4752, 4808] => 0.96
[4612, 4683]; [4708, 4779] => 1.02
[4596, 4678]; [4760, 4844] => 1.04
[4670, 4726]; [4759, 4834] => 1.04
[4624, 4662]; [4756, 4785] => 1.02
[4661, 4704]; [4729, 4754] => 1.09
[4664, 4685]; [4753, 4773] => 1.03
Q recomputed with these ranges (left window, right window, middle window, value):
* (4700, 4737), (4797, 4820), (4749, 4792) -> 0.026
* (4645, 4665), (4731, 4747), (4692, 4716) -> 0.122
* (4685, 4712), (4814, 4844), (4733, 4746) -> -0.141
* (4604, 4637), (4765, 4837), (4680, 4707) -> 0.103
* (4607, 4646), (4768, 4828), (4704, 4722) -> 0.023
